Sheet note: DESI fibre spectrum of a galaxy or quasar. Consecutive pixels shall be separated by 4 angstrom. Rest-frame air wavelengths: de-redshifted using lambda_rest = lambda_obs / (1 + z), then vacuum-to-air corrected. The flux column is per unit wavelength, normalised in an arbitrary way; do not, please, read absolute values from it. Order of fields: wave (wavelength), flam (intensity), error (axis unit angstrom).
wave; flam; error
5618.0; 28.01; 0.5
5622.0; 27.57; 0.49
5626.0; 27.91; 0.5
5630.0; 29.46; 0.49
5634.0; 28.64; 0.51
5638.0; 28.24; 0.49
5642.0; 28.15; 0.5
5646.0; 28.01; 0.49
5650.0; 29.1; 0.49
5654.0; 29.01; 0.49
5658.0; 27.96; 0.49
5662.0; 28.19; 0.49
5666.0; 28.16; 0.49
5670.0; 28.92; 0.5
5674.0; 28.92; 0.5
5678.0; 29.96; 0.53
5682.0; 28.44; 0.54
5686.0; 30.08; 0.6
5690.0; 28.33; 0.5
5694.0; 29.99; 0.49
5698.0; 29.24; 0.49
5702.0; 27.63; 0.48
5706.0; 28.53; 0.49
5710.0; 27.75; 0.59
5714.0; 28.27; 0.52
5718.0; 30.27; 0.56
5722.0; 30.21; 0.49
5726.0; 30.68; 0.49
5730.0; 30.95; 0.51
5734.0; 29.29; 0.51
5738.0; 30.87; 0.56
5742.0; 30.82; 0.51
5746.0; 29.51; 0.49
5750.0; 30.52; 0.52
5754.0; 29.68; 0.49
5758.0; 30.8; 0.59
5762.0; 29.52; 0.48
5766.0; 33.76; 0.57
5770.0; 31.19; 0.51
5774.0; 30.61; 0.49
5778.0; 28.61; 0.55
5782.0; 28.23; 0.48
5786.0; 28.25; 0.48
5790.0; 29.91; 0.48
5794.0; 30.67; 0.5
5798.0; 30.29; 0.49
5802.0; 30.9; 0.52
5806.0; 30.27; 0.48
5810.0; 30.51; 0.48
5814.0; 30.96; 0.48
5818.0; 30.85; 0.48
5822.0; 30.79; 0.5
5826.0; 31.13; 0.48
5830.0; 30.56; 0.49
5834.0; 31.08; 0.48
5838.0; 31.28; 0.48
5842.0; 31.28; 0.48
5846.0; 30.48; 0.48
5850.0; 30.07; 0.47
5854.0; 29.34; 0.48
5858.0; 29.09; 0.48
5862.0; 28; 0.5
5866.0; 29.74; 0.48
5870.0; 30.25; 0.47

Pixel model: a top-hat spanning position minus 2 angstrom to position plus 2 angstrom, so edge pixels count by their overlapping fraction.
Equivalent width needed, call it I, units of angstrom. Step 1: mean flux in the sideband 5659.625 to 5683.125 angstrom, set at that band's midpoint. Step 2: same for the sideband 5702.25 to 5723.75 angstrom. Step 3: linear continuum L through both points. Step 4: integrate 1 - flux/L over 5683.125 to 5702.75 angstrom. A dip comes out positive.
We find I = -0.20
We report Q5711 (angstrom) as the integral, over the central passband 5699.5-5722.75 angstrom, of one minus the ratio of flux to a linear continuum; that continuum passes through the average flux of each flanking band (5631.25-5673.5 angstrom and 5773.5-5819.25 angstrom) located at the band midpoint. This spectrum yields 0.30 angstrom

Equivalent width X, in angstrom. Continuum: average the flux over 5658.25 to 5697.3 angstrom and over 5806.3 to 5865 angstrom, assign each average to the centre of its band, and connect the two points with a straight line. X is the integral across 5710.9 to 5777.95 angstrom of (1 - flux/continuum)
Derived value -1.8 angstrom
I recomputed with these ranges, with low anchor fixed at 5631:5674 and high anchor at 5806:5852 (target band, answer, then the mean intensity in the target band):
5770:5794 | 0.60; 29.4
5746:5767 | -0.52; 30.6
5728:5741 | -0.37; 30.4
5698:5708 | 0.28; 28.3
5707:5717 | 0.33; 28.3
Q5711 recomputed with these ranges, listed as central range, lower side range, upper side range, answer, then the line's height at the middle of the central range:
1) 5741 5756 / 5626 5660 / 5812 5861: -0.2 angstrom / 29.6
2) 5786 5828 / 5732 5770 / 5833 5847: 0.5 angstrom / 30.9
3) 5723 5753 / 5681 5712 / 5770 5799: -1.2 angstrom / 29.2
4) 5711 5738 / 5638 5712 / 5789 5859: -0.6 angstrom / 29.3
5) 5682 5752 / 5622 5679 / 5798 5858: -0.5 angstrom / 29.3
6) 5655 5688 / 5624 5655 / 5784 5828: 0.1 angstrom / 28.9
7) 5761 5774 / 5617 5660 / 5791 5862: -0.7 angstrom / 29.8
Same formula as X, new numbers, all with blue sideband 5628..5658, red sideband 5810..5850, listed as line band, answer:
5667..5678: 0.0 angstrom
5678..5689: -0.1 angstrom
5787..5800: 0.1 angstrom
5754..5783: -0.3 angstrom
